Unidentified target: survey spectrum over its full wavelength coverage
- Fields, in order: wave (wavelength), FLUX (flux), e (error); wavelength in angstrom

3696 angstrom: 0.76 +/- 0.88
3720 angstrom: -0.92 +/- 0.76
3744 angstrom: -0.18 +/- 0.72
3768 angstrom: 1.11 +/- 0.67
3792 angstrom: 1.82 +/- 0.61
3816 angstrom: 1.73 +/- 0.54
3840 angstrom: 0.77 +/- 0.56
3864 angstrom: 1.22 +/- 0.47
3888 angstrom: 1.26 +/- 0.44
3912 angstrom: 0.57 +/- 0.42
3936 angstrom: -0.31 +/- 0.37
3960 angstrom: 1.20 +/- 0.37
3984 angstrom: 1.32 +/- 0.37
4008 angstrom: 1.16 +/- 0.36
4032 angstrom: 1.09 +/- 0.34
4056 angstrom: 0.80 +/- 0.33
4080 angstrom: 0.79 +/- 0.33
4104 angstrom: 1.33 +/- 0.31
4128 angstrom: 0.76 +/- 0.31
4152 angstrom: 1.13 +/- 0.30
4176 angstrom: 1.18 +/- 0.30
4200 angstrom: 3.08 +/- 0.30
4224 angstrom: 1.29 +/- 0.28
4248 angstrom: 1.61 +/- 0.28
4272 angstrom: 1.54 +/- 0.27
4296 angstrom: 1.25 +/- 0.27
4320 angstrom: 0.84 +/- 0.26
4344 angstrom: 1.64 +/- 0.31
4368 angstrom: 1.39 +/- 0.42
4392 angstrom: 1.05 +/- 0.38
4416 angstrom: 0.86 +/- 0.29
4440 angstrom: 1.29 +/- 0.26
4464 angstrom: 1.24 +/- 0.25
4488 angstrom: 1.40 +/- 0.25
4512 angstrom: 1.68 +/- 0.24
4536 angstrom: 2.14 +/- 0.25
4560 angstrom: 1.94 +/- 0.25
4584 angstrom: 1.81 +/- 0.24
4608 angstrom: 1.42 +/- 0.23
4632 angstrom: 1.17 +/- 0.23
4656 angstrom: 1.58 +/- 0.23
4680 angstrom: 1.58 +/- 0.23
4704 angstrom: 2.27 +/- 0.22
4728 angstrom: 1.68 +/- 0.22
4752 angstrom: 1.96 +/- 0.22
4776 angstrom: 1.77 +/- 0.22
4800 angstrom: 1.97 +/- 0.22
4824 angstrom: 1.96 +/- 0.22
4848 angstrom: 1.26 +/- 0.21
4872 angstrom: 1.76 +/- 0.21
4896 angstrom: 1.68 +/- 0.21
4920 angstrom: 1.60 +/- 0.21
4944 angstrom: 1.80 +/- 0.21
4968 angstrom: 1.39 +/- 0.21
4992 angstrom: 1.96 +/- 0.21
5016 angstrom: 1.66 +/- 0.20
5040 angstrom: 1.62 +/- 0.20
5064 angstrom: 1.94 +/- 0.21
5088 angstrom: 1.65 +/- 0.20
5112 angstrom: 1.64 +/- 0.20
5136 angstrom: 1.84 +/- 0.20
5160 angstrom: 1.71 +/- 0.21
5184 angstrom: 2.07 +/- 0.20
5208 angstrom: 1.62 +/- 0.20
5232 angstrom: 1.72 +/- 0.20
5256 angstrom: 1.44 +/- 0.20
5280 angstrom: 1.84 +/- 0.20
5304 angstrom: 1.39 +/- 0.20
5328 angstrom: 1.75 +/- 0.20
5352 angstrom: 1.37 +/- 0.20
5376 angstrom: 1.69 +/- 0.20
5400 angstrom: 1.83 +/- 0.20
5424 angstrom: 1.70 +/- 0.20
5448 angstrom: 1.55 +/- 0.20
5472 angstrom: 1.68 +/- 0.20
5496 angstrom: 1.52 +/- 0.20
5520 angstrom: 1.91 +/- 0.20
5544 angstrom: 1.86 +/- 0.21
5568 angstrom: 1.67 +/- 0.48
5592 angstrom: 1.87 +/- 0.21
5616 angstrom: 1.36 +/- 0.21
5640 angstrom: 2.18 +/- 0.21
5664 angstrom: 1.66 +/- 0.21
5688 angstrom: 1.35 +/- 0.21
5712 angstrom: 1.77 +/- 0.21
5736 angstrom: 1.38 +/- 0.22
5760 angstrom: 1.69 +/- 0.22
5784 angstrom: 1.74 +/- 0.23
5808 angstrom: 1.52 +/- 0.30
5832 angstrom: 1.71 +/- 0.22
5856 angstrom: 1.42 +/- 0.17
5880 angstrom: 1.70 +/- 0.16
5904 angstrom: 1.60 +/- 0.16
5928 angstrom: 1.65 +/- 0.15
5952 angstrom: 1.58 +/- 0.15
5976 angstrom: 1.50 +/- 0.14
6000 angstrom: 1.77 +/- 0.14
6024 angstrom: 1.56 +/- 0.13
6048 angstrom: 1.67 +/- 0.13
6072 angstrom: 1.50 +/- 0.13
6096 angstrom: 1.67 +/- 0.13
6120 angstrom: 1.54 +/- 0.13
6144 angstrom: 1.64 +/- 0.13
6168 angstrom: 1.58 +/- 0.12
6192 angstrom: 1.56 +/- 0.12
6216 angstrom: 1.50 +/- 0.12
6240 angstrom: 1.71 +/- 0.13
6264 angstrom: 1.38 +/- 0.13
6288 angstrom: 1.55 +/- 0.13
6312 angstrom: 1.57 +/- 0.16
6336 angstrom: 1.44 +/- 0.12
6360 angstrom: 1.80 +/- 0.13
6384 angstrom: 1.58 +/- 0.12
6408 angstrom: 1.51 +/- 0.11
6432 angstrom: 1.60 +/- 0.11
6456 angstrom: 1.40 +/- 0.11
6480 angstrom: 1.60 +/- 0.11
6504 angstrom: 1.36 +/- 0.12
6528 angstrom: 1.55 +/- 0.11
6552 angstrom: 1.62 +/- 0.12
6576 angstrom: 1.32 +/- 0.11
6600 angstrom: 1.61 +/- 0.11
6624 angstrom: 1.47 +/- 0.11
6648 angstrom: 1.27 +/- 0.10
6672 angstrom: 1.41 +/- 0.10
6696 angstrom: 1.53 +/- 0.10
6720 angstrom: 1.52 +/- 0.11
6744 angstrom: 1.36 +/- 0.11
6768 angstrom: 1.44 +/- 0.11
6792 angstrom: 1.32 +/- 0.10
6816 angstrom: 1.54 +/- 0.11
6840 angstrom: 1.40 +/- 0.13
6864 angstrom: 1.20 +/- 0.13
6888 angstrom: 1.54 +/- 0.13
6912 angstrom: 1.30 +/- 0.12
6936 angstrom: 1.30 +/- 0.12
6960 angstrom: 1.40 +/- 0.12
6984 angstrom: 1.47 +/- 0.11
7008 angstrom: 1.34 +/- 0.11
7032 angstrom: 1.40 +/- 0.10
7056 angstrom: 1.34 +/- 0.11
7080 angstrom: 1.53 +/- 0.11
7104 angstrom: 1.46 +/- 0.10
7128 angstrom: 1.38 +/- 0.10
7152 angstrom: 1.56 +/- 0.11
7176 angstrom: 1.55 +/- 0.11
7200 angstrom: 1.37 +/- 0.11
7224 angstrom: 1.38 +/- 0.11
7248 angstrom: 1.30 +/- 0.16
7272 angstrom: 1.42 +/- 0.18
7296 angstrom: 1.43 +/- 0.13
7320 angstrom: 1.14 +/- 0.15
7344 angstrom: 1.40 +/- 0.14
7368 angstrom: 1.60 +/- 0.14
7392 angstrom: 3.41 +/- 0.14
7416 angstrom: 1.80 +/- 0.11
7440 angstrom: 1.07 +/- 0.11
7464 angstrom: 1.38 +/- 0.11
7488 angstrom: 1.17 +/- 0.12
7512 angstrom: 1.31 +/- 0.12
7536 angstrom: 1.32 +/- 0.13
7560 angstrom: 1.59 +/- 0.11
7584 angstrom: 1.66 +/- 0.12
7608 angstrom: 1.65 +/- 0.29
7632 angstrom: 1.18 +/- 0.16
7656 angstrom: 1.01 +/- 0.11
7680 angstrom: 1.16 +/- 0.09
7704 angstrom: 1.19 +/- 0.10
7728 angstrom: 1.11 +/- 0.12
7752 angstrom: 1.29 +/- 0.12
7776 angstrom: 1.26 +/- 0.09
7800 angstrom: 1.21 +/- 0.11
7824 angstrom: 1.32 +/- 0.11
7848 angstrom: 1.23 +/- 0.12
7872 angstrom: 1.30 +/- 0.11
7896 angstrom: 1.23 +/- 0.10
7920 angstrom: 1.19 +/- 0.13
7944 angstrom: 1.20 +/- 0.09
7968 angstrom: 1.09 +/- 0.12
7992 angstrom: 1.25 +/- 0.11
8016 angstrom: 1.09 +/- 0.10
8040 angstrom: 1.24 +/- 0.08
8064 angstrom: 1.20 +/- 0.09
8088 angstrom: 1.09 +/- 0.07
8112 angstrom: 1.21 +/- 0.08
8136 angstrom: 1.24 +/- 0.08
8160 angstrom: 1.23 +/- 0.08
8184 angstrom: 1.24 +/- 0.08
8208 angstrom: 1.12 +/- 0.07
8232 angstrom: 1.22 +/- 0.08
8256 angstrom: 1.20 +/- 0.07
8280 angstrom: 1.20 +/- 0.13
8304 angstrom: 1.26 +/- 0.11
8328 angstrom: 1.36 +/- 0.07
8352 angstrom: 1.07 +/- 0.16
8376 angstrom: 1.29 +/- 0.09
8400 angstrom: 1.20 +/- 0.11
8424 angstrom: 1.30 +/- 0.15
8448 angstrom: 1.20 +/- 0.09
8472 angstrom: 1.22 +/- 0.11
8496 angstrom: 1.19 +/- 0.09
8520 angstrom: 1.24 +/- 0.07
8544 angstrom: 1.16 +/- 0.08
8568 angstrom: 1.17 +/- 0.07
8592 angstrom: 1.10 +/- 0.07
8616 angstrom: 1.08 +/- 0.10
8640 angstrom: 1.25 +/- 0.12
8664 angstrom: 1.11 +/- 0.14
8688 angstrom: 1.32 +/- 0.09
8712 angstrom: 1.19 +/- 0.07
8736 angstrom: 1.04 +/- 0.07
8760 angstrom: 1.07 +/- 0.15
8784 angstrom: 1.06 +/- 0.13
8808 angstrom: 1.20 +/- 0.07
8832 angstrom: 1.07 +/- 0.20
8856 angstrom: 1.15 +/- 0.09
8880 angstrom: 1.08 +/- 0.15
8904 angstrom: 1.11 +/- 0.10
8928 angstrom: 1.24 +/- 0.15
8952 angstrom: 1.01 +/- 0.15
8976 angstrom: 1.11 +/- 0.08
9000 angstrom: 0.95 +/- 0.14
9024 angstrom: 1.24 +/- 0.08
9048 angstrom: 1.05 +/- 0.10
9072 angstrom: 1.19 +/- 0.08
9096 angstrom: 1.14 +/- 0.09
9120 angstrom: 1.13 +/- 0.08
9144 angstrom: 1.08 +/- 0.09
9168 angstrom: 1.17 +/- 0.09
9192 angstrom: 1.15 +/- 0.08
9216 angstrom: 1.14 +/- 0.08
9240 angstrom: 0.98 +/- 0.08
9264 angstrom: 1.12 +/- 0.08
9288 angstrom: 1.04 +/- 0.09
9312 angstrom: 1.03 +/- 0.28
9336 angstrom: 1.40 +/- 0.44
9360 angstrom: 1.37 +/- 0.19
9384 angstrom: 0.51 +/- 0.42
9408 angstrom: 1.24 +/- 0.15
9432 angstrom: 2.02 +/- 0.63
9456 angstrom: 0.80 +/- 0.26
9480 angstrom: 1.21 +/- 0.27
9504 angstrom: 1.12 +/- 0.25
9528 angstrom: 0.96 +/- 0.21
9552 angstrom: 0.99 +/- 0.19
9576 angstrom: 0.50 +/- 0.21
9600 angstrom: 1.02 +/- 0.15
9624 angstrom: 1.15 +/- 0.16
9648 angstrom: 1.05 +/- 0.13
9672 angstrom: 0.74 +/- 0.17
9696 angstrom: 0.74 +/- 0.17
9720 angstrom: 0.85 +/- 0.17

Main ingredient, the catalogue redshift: 0.12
